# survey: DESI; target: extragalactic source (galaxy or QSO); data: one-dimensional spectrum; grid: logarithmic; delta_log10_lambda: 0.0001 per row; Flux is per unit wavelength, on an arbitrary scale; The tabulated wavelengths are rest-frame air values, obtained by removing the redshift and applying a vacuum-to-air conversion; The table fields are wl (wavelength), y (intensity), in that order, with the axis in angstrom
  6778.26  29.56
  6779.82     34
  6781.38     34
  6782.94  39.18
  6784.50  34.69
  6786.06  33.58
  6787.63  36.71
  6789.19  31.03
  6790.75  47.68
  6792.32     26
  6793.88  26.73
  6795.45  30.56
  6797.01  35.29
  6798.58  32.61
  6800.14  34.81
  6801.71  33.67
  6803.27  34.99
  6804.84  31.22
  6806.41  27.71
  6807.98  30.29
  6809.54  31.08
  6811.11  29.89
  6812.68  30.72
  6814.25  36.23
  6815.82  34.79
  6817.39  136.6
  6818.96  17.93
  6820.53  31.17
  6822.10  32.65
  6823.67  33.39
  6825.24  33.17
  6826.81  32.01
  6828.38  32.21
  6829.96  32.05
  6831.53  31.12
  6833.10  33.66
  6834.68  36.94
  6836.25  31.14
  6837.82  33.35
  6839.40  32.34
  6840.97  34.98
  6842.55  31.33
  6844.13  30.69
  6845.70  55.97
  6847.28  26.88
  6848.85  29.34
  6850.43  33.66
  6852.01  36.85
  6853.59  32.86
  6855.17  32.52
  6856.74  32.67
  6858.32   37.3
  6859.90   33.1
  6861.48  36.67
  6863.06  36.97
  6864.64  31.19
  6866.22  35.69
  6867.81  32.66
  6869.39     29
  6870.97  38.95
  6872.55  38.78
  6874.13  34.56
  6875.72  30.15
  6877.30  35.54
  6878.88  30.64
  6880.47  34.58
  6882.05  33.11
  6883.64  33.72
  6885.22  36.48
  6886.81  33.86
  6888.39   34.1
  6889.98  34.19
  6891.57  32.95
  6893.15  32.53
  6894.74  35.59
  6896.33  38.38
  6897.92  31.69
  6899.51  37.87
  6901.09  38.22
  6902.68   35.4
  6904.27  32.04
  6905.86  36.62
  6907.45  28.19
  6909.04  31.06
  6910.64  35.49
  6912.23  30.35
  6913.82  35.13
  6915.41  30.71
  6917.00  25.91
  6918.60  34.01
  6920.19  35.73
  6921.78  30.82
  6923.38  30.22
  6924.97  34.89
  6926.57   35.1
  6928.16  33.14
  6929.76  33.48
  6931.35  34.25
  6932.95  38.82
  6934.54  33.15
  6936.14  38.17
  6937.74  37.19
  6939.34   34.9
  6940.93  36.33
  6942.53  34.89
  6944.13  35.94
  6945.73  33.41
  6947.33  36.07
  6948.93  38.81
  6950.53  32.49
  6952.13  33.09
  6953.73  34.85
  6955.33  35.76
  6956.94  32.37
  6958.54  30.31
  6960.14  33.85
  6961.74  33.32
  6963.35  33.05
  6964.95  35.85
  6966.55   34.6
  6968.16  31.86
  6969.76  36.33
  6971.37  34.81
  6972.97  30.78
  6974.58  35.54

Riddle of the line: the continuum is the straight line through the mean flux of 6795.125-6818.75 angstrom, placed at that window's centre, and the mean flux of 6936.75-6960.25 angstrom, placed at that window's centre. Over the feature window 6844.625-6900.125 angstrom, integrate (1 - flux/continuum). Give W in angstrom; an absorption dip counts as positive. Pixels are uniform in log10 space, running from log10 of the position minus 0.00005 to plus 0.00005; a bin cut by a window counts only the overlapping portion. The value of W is 3.7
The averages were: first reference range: 39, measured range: 34.6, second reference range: 34.7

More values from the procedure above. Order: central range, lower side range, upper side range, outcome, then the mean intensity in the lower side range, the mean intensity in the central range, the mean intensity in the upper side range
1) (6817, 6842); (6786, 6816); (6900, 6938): -2.93 angstrom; 32.7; 36.8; 33.7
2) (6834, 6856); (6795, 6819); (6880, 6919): 1.49 angstrom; 38.8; 34.2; 33.7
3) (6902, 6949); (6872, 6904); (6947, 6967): 0.53 angstrom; 34.5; 33.9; 34.1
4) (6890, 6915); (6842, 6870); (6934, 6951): 0.68 angstrom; 34.2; 34.1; 35.7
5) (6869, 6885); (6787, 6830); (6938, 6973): 0.49 angstrom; 35.9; 34.1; 34.4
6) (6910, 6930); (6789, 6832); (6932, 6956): 1.66 angstrom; 35.7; 32.6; 35.6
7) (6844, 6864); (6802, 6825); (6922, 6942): 1.05 angstrom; 38.3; 35.2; 34.9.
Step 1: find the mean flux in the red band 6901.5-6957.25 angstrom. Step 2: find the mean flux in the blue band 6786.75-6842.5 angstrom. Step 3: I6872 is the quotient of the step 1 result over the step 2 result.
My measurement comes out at 0.96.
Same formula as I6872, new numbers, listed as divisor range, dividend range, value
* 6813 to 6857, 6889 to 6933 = 0.91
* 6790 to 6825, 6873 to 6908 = 0.94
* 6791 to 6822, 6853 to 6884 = 0.93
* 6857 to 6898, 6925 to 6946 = 1.03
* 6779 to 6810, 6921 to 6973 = 1.03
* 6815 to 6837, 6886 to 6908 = 0.88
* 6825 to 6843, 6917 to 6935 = 1.02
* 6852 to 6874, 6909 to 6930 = 0.94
